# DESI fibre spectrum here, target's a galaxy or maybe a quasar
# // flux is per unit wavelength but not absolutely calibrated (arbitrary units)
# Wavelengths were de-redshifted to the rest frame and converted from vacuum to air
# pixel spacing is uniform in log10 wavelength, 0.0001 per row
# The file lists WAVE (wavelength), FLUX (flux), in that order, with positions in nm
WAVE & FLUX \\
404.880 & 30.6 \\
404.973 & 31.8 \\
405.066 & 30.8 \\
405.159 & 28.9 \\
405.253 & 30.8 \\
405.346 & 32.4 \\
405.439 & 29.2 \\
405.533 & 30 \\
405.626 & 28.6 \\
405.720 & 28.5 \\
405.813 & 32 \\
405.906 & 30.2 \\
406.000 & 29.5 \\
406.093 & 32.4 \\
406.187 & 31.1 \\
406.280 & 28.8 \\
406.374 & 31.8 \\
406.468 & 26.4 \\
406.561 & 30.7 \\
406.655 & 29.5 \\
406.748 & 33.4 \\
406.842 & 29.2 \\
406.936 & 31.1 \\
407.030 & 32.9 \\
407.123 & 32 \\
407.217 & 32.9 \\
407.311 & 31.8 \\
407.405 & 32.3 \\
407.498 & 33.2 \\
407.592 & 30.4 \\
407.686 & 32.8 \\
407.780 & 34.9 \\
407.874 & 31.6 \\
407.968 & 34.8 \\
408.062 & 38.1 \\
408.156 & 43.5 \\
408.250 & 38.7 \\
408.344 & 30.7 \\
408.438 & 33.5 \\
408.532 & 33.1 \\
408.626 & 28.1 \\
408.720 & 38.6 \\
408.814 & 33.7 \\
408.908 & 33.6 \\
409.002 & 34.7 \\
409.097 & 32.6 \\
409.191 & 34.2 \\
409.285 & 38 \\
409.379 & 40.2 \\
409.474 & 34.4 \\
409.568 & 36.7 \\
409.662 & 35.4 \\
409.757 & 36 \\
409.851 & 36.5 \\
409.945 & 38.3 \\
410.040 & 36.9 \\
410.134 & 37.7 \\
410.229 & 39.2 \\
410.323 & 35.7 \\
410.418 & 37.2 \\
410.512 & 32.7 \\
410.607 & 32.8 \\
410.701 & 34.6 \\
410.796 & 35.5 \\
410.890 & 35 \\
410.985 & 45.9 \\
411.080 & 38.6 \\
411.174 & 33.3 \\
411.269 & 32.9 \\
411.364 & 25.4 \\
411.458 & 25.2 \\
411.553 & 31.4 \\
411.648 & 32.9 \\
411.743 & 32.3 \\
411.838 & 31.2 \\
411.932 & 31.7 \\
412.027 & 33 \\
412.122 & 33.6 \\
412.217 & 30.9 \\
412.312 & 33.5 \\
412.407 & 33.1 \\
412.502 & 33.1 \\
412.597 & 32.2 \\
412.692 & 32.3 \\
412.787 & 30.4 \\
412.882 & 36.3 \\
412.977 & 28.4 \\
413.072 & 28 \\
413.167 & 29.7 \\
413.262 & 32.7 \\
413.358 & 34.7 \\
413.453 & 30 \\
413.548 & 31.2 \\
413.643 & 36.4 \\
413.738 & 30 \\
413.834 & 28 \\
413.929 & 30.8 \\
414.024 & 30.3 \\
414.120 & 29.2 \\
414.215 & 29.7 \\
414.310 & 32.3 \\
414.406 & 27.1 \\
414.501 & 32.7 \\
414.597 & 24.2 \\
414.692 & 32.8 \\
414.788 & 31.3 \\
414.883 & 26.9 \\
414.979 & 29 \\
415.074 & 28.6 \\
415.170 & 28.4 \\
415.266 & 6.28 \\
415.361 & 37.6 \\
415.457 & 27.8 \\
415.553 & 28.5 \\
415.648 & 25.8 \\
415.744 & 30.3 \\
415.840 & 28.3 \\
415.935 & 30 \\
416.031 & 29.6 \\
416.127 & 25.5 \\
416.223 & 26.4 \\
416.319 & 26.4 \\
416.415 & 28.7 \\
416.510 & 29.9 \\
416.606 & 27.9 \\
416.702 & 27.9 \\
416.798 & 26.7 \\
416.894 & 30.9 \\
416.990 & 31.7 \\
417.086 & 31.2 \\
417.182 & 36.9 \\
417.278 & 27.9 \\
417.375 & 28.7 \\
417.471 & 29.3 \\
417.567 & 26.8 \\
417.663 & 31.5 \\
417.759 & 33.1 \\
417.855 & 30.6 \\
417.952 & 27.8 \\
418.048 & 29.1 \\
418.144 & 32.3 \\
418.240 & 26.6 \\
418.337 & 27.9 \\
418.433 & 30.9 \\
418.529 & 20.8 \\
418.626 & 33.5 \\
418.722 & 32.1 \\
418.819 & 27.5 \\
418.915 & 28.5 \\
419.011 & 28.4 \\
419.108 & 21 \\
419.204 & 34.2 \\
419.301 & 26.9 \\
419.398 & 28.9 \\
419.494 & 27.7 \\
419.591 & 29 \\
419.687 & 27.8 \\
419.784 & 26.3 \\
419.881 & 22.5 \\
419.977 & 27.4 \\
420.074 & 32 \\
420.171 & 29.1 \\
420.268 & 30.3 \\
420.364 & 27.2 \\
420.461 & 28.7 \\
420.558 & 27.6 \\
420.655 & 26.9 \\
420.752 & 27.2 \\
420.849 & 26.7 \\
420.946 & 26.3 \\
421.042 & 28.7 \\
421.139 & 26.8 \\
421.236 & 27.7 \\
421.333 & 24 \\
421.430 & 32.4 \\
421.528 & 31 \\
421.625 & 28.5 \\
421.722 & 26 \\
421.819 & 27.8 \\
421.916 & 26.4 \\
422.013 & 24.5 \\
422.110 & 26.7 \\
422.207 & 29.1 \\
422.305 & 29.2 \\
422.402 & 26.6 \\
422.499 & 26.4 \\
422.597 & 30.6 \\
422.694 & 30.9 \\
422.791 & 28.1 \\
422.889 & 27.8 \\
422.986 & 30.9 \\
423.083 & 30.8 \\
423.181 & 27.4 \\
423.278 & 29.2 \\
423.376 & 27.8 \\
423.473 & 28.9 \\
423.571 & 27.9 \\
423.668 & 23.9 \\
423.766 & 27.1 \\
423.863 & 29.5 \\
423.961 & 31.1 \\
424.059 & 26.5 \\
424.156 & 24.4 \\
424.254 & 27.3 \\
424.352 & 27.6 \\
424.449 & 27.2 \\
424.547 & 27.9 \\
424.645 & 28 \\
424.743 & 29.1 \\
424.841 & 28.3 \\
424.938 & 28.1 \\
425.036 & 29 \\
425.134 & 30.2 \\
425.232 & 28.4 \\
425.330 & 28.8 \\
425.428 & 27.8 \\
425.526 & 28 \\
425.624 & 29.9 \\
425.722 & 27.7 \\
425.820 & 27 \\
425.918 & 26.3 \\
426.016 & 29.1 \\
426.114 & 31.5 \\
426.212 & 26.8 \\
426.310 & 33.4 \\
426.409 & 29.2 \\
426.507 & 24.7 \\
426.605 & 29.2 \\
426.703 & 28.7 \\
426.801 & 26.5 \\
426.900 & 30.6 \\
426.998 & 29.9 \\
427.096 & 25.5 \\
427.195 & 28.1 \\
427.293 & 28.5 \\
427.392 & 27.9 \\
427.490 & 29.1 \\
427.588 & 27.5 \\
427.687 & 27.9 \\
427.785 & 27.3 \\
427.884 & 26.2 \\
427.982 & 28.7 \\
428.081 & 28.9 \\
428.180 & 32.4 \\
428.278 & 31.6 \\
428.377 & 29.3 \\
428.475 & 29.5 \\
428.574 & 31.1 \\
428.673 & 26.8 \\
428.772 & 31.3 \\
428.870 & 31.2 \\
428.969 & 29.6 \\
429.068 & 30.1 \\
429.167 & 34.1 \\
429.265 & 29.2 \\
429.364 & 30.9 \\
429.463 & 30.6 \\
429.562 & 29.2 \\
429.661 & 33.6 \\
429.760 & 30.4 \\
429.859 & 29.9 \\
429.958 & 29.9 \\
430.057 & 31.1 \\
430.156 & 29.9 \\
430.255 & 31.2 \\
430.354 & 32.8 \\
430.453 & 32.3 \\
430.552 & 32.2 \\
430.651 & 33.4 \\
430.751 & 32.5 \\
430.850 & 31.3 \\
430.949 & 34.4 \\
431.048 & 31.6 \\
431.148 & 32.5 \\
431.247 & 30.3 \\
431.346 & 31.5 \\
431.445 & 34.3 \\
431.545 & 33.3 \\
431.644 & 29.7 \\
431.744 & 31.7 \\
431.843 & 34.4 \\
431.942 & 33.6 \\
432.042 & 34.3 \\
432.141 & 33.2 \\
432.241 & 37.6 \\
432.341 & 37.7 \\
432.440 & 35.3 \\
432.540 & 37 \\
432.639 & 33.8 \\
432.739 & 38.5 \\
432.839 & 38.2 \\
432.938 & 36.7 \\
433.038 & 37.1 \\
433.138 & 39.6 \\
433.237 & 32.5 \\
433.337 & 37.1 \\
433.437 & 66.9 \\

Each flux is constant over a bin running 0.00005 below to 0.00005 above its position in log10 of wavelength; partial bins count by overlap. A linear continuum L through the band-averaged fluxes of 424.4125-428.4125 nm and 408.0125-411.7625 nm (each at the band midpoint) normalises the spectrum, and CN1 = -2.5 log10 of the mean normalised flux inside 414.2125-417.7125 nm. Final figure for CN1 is 0.14 mag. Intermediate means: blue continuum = 35.1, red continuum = 28.5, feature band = 28.7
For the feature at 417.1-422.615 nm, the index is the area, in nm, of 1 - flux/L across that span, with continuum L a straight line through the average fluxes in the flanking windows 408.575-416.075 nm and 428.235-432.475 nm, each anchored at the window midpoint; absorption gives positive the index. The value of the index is 0.64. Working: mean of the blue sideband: 32.2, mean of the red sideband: 31.9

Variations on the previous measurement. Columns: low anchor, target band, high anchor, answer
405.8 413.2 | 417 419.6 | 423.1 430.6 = 0.160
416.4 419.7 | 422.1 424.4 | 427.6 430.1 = 0.108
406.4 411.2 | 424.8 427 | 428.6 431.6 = 0.232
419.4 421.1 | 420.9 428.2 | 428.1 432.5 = 0.327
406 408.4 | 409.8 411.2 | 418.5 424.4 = -0.233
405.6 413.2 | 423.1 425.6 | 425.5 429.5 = 0.149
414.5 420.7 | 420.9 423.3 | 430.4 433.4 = 0.175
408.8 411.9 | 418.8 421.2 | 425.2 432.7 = 0.360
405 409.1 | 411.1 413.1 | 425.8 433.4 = 0.022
